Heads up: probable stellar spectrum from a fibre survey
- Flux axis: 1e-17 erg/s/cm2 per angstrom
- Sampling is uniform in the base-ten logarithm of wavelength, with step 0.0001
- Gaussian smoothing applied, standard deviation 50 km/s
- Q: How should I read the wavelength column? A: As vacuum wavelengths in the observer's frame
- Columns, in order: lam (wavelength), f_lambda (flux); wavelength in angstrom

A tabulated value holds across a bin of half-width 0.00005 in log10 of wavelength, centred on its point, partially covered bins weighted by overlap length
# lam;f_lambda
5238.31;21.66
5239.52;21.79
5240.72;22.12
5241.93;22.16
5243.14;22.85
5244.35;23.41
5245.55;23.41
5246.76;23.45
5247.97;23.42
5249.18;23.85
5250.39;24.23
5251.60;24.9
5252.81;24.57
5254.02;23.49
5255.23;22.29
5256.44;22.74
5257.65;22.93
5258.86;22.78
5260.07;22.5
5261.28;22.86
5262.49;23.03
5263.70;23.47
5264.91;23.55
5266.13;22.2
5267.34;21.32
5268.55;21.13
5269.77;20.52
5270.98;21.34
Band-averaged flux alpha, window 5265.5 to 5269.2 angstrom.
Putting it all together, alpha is 21.5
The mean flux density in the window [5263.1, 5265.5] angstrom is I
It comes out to 23.5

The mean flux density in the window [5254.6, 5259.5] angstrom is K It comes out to 22.7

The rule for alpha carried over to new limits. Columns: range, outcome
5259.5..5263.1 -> 22.8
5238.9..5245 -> 22.5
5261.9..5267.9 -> 22.7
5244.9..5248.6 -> 23.4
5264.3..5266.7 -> 22.8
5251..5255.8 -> 23.8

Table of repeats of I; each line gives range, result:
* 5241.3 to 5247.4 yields 23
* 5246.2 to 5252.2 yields 24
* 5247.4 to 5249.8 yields 23.6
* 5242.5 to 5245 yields 23.1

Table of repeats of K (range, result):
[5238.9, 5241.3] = 22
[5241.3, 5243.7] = 22.4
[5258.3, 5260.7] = 22.7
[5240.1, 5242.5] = 22.2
